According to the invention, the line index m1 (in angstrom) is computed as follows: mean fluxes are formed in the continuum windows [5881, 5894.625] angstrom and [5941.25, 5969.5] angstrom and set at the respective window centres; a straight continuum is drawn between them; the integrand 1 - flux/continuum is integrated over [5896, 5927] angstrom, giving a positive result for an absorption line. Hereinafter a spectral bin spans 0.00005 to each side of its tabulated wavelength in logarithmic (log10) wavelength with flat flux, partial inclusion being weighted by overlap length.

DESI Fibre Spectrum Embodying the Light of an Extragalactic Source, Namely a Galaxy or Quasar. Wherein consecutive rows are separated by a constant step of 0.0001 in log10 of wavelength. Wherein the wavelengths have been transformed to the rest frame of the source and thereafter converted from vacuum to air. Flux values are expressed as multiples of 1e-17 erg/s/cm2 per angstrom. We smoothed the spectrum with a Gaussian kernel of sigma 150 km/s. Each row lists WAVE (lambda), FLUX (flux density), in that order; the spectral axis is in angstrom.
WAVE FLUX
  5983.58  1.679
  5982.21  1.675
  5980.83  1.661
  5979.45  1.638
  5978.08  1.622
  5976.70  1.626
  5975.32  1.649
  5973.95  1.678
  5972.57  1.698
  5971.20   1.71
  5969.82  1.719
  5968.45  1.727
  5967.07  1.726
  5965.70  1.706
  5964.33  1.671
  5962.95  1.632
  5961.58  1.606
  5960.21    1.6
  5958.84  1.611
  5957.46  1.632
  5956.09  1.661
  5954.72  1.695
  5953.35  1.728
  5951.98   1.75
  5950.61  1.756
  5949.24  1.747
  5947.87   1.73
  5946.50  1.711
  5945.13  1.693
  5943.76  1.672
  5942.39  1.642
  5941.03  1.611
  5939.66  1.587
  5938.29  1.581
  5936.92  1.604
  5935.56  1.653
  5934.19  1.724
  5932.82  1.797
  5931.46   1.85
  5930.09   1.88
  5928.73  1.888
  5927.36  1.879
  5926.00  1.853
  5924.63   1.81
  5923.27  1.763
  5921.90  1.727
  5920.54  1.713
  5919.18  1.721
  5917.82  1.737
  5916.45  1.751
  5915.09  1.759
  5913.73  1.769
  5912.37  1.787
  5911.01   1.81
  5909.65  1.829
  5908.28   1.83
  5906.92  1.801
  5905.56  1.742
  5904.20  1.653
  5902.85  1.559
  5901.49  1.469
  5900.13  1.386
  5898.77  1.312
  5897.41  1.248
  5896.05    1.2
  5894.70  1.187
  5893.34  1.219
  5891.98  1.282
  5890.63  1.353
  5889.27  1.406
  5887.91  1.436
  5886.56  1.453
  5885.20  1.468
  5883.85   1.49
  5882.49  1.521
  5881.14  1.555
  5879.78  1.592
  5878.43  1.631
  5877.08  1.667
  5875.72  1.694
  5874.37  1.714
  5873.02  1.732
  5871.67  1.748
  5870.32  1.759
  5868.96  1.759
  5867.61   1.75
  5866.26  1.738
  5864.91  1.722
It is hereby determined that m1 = -3.5 angstrom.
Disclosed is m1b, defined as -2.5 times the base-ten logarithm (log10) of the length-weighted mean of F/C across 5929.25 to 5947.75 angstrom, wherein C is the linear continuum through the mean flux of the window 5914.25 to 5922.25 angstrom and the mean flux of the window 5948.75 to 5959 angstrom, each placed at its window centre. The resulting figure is 0.01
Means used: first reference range 1.74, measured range 1.7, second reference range 1.7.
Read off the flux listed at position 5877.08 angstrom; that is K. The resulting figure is 1.667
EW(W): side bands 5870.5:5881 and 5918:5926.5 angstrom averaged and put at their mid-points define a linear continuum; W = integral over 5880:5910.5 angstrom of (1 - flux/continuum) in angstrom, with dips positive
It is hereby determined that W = 4.2 angstrom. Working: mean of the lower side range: 1.68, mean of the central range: 1.48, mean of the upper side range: 1.76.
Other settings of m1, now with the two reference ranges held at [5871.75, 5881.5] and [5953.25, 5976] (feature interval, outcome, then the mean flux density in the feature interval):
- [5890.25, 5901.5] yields 2.6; 1.28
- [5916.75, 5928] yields -0.7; 1.77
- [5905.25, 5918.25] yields -0.9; 1.78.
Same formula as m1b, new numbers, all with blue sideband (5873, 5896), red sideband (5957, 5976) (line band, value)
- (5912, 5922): -0.13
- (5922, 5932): -0.17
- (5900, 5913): -0.11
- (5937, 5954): -0.04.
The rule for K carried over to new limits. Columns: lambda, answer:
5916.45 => 1.751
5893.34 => 1.219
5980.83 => 1.661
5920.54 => 1.713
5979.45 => 1.638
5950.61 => 1.756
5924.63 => 1.81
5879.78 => 1.592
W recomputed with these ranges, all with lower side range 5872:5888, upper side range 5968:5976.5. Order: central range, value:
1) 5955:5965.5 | 0.3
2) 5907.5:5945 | -2.5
